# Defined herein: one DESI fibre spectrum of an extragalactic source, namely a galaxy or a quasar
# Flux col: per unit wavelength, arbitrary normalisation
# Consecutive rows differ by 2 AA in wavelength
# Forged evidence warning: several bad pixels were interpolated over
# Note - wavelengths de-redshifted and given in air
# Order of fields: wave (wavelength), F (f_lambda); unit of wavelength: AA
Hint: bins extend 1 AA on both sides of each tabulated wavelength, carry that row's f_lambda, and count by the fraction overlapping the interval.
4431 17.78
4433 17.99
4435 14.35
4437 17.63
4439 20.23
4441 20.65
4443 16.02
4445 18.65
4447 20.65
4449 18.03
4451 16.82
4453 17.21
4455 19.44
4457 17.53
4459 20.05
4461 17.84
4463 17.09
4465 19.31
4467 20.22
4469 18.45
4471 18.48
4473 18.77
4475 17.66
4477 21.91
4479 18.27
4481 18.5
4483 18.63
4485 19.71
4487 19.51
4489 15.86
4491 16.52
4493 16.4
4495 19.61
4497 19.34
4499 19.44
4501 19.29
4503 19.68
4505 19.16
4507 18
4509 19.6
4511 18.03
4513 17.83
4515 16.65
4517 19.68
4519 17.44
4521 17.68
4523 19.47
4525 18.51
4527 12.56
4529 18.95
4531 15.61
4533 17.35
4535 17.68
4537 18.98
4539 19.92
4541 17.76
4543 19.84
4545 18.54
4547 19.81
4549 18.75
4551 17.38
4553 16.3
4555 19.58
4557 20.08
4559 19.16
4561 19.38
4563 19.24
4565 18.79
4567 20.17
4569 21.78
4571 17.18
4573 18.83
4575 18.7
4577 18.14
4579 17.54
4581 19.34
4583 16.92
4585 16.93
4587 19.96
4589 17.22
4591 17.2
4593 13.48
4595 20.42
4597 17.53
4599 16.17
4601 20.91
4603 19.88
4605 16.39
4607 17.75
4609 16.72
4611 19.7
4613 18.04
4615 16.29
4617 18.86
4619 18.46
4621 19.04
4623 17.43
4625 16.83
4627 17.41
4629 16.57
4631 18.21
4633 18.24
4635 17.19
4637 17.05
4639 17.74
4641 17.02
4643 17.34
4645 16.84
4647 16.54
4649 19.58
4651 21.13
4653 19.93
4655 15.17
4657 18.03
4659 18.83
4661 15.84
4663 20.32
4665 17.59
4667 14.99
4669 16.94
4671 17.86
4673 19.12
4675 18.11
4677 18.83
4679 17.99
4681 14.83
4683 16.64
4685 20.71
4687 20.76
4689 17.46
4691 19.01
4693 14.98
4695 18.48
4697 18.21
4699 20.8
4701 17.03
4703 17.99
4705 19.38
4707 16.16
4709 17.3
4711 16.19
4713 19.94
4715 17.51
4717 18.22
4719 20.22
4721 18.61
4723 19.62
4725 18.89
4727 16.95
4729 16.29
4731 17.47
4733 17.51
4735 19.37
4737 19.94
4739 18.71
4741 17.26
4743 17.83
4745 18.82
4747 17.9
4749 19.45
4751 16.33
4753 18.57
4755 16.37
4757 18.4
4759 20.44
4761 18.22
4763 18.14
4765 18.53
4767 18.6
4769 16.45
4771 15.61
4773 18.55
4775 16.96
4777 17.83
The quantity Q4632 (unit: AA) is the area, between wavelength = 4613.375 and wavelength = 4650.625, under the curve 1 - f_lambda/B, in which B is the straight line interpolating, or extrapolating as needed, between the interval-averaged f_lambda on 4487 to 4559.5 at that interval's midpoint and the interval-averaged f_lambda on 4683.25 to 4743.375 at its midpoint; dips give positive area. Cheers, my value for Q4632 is 1.2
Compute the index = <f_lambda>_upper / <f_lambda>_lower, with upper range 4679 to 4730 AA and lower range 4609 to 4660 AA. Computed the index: 1.01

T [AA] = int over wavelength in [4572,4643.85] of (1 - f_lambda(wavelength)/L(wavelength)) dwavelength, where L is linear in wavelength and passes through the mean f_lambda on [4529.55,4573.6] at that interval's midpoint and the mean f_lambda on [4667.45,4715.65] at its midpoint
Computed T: 2.38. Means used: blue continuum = 18.7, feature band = 17.8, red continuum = 18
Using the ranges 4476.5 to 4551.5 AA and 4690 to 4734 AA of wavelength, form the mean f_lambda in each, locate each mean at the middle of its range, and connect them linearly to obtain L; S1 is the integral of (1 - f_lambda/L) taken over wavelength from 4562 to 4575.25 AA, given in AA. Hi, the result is -0.7 AA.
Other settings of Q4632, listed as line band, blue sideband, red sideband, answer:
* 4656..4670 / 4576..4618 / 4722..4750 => 0.44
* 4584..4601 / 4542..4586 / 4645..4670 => 0.83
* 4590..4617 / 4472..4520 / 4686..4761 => 0.93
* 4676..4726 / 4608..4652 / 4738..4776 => -0.92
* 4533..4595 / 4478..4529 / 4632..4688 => -1.36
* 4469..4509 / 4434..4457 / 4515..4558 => -1.22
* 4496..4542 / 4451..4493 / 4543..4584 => 1.07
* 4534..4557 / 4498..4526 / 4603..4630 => -0.42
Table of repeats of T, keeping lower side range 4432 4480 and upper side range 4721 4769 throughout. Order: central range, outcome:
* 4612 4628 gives 0.46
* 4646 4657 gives -0.08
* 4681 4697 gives 0.17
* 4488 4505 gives 0.10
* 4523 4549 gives 0.49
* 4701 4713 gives 0.44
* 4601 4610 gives 0.14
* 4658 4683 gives 0.98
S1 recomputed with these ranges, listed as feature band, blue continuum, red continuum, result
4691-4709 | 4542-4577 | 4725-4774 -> 0.4 AA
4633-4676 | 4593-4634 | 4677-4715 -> 0.4 AA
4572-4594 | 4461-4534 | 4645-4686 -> 0.5 AA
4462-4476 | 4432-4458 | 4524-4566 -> -0.3 AA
